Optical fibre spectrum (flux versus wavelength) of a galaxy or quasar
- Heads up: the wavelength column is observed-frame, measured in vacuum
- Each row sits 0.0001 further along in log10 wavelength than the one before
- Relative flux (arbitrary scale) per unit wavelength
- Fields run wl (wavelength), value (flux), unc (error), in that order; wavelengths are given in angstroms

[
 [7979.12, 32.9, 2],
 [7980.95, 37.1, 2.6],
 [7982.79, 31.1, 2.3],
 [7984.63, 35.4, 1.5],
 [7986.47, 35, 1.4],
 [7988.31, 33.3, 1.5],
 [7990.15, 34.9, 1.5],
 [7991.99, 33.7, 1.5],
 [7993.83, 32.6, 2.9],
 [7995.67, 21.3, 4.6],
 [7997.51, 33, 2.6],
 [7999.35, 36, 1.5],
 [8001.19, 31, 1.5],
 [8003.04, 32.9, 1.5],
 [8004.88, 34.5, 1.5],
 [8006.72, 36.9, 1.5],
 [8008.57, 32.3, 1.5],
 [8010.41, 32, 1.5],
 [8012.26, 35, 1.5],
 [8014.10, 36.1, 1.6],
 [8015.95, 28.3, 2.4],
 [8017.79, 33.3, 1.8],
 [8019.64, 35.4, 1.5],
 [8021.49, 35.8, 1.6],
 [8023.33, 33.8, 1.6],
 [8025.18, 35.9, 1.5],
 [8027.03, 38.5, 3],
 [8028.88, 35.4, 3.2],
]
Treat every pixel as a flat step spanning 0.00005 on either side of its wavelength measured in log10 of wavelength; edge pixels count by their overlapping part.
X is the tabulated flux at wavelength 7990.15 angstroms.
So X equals 34.9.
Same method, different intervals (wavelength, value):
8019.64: 35.4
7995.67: 21.3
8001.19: 31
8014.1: 36.1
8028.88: 35.4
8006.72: 36.9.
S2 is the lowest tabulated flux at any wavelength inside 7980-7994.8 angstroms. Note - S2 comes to 31.1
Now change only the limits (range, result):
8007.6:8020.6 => 28.3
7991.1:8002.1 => 21.3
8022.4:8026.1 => 33.8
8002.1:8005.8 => 32.9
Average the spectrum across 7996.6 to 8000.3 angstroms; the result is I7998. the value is 34.5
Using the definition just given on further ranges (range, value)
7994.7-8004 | 30.9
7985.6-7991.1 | 34.4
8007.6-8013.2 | 33.1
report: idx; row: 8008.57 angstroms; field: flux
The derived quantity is 32.3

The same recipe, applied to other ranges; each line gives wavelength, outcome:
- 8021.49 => 35.8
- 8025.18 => 35.9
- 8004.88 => 34.5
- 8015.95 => 28.3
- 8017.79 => 33.3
